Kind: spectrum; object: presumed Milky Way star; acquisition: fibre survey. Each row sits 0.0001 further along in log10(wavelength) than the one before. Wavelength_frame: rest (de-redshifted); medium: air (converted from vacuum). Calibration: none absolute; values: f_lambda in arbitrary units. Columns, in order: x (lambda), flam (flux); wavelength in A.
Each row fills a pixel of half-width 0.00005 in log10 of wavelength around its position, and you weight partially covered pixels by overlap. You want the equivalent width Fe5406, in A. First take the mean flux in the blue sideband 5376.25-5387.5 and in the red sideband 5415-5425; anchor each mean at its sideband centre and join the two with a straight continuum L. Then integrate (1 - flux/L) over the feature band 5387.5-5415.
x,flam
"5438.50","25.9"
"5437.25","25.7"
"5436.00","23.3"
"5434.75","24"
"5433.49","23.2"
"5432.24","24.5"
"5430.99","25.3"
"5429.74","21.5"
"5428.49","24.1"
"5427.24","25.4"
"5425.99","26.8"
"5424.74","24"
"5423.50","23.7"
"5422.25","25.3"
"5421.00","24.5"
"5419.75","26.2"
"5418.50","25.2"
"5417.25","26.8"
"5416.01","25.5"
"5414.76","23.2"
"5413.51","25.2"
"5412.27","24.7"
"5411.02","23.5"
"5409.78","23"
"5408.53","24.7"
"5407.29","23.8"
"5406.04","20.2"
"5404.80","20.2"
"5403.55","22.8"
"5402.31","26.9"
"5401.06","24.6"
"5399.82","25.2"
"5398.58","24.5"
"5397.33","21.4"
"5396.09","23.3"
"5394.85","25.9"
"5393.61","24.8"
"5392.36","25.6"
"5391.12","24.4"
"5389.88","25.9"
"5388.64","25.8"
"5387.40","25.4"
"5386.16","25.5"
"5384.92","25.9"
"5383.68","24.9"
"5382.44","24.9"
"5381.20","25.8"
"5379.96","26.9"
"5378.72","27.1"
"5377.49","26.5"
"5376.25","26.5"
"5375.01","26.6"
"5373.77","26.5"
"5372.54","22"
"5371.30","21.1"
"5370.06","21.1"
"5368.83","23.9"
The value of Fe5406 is 1.5 A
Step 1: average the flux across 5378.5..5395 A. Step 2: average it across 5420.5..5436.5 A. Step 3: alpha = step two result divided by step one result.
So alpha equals 0.95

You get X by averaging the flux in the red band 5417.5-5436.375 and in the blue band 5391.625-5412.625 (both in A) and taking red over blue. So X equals 1.03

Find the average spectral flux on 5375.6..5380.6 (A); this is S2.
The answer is 26.8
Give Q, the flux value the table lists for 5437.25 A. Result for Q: 25.7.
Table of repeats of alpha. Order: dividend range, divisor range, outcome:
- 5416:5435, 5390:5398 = 1.02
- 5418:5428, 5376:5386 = 0.97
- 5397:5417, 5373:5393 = 0.92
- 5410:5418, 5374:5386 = 0.95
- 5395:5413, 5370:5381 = 0.94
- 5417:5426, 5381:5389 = 0.99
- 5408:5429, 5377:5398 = 0.98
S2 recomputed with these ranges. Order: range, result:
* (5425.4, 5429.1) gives 25.4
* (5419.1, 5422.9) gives 25.3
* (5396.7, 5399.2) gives 22.9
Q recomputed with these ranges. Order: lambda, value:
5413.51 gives 25.2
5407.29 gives 23.8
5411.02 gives 23.5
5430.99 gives 25.3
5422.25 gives 25.3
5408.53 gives 24.7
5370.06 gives 21.1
